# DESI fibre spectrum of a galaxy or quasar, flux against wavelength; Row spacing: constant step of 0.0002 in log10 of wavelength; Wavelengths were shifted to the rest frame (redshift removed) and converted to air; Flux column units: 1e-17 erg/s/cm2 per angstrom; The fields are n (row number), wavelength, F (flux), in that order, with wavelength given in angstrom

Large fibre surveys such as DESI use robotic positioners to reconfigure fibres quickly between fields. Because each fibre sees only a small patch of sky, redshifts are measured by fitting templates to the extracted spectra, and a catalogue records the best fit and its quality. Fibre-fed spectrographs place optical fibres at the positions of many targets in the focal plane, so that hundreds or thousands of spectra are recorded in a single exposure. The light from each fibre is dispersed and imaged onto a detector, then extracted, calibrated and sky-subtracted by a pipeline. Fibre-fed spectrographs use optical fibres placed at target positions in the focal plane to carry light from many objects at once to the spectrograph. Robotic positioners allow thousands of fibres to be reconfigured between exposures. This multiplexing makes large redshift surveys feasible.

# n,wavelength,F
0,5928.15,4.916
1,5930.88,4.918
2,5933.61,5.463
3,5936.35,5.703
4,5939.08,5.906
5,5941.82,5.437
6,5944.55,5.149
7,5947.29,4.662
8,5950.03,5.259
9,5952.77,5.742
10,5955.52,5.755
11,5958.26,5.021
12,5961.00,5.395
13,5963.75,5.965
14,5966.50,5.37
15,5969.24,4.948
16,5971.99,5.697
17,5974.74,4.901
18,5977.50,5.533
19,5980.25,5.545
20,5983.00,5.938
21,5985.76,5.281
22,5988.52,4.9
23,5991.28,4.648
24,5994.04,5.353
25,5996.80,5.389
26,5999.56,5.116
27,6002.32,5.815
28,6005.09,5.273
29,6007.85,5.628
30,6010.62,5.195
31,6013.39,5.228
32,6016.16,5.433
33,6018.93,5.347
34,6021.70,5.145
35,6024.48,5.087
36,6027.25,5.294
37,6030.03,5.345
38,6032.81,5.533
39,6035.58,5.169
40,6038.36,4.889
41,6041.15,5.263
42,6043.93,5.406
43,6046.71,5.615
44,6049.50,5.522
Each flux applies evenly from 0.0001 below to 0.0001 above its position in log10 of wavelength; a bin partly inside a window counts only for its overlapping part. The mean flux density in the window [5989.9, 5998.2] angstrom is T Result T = 5.13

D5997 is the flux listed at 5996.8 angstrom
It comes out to 5.389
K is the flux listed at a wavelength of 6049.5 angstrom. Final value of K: 5.522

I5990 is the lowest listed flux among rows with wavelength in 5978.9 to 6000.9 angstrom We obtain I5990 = 4.648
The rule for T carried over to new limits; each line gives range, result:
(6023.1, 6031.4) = 5.24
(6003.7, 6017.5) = 5.35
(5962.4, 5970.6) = 5.43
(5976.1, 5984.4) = 5.67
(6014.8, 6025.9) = 5.25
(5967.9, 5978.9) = 5.27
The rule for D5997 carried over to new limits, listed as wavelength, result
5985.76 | 5.281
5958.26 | 5.021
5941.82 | 5.437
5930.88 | 4.918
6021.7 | 5.145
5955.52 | 5.755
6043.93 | 5.406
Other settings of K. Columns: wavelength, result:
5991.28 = 4.648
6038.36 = 4.889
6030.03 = 5.345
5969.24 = 4.948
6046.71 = 5.615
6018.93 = 5.347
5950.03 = 5.259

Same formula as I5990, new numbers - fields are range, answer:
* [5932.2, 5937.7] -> 5.463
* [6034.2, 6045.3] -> 4.889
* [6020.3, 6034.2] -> 5.087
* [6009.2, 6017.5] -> 5.195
